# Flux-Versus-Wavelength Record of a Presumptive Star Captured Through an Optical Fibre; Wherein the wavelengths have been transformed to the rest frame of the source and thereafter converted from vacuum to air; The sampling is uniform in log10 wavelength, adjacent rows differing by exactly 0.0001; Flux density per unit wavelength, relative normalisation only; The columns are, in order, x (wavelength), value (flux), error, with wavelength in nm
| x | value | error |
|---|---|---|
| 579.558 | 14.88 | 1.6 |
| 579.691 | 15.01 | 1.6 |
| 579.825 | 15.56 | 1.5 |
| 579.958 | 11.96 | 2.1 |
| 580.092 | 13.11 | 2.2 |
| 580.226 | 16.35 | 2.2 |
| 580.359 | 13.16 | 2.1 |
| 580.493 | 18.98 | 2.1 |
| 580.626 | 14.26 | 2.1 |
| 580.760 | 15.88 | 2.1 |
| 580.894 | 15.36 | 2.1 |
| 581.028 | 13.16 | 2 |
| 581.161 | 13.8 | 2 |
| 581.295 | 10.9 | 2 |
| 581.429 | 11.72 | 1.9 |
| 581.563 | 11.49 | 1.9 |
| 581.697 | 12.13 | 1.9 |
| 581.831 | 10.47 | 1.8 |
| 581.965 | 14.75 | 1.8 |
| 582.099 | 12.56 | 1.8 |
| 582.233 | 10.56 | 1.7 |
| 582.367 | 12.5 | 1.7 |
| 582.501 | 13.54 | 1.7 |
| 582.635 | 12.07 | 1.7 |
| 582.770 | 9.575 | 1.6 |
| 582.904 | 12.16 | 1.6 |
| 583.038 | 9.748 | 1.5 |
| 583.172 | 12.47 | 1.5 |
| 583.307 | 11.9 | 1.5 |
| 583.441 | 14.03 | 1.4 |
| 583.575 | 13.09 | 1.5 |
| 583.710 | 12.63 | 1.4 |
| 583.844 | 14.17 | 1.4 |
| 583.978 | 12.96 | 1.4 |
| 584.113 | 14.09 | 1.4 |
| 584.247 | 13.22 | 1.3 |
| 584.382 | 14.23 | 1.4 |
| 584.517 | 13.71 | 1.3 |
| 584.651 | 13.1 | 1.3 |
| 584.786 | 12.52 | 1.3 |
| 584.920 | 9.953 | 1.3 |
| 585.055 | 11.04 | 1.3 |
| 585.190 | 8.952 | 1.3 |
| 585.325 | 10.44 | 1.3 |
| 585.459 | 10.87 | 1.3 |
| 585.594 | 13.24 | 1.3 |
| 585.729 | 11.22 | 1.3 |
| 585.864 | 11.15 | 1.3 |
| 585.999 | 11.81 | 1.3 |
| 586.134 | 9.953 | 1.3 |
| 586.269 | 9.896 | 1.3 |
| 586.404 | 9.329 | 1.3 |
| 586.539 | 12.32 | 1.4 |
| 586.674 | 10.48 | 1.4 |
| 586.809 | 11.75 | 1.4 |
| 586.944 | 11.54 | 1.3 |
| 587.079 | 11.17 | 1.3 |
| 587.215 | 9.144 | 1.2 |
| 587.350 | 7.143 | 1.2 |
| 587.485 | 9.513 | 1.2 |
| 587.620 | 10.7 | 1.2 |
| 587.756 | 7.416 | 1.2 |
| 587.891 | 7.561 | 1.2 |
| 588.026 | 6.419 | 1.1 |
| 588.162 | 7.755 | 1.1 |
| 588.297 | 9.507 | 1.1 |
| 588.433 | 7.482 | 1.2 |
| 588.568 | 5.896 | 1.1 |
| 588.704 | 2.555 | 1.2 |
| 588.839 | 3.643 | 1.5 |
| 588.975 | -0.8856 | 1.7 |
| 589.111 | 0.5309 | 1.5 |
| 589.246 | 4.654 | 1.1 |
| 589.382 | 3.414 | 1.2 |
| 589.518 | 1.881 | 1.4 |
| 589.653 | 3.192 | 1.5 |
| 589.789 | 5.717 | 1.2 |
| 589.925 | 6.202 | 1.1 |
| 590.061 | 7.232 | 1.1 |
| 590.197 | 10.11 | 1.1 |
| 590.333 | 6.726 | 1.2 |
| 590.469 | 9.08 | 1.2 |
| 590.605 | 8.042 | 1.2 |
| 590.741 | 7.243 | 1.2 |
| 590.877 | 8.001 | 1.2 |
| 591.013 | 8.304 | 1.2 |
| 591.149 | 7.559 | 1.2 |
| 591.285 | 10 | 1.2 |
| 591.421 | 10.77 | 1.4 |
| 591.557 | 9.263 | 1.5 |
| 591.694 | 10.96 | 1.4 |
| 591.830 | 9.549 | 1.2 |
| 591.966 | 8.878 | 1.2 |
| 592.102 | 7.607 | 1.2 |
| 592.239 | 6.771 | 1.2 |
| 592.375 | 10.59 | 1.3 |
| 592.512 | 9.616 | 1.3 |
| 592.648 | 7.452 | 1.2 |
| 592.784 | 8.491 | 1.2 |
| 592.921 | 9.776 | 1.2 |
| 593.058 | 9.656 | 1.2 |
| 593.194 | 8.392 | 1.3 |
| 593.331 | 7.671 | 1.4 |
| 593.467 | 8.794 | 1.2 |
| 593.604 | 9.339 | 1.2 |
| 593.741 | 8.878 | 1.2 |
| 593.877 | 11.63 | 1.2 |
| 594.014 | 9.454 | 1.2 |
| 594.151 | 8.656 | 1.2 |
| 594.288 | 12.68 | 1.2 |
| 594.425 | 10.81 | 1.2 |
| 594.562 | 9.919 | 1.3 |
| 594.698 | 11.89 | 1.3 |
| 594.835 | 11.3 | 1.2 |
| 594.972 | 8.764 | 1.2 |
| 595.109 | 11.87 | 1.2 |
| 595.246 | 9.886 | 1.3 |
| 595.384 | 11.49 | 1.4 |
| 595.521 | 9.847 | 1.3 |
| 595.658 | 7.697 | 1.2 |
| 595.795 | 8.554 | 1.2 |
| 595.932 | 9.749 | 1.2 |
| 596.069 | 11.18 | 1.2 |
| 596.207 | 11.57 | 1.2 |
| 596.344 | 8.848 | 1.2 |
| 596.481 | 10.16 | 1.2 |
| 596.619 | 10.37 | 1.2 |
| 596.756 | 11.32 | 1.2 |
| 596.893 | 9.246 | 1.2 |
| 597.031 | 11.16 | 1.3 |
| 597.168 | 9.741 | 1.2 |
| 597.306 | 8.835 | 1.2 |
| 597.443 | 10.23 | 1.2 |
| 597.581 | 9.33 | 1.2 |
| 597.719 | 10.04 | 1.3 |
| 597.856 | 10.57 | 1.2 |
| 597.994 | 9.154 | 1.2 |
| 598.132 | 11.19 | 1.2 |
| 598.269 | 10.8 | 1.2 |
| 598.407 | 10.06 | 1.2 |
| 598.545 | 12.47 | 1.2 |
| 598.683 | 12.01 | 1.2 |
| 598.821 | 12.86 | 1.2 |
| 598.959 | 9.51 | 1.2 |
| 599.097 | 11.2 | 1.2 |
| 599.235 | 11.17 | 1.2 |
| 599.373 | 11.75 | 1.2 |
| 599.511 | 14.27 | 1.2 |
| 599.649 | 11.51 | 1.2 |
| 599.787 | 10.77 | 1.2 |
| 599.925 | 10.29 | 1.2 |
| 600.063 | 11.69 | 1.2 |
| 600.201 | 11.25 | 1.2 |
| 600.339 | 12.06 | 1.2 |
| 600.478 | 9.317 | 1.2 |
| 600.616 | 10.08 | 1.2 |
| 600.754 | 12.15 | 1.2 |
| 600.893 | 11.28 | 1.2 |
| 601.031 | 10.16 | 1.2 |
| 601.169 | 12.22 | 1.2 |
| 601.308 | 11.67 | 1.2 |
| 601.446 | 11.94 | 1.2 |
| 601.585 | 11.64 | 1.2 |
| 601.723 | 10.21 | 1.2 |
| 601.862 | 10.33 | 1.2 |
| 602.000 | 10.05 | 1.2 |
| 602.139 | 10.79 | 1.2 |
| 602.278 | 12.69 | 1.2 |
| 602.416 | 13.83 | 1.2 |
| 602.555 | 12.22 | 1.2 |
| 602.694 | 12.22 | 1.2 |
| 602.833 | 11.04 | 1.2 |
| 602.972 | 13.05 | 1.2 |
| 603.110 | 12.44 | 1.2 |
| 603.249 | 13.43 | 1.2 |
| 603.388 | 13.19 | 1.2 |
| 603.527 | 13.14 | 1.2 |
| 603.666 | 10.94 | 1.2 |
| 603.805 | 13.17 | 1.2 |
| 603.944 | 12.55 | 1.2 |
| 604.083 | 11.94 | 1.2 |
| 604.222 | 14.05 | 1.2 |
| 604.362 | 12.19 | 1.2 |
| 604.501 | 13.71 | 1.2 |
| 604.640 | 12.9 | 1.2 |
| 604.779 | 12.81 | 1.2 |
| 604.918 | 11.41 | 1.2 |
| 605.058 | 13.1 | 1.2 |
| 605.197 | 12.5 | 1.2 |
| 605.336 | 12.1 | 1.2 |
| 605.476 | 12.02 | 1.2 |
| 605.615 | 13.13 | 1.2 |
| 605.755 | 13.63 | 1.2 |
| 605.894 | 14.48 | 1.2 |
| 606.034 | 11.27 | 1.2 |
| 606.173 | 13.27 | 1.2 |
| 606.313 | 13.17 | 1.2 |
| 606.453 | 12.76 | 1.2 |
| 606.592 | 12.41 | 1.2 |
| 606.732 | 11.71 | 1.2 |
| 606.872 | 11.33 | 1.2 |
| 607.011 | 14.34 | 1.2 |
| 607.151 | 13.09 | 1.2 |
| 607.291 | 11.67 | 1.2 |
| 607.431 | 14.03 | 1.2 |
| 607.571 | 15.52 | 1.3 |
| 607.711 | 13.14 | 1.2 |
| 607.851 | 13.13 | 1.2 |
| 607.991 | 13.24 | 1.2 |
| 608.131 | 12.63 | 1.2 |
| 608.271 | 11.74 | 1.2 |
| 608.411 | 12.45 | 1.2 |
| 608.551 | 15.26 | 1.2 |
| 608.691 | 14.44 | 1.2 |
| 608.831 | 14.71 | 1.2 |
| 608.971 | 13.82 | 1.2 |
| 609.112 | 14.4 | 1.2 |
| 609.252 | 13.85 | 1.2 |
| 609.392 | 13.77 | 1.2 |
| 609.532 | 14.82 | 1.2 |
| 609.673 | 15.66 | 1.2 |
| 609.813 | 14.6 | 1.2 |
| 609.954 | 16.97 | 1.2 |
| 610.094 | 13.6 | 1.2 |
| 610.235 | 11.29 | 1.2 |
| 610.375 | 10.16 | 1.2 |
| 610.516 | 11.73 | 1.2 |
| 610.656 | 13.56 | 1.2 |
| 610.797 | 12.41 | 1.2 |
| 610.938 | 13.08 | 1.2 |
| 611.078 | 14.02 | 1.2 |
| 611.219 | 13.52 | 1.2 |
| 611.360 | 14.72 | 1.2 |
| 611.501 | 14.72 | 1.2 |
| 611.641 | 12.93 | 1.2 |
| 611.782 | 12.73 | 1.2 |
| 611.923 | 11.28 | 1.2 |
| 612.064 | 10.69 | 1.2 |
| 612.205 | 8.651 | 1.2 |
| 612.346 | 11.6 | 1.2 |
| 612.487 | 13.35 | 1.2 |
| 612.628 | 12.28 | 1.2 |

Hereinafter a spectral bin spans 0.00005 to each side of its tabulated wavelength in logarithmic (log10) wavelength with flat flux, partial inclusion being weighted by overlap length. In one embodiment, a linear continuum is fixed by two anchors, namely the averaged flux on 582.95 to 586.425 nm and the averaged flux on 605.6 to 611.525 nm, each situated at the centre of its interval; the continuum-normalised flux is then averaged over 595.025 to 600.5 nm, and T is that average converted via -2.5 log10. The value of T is 0.20 mag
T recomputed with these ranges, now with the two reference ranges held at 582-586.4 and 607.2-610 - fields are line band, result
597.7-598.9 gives 0.19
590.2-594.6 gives 0.36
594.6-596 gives 0.26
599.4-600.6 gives 0.17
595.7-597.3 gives 0.27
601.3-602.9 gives 0.16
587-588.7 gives 0.45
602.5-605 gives 0.08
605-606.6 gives 0.07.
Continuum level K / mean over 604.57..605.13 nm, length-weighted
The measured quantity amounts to 12.6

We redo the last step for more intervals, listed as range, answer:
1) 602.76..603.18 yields 12.2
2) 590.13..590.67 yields 8.49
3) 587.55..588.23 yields 7.98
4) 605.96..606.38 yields 12.6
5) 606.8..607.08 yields 12.8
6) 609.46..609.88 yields 15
